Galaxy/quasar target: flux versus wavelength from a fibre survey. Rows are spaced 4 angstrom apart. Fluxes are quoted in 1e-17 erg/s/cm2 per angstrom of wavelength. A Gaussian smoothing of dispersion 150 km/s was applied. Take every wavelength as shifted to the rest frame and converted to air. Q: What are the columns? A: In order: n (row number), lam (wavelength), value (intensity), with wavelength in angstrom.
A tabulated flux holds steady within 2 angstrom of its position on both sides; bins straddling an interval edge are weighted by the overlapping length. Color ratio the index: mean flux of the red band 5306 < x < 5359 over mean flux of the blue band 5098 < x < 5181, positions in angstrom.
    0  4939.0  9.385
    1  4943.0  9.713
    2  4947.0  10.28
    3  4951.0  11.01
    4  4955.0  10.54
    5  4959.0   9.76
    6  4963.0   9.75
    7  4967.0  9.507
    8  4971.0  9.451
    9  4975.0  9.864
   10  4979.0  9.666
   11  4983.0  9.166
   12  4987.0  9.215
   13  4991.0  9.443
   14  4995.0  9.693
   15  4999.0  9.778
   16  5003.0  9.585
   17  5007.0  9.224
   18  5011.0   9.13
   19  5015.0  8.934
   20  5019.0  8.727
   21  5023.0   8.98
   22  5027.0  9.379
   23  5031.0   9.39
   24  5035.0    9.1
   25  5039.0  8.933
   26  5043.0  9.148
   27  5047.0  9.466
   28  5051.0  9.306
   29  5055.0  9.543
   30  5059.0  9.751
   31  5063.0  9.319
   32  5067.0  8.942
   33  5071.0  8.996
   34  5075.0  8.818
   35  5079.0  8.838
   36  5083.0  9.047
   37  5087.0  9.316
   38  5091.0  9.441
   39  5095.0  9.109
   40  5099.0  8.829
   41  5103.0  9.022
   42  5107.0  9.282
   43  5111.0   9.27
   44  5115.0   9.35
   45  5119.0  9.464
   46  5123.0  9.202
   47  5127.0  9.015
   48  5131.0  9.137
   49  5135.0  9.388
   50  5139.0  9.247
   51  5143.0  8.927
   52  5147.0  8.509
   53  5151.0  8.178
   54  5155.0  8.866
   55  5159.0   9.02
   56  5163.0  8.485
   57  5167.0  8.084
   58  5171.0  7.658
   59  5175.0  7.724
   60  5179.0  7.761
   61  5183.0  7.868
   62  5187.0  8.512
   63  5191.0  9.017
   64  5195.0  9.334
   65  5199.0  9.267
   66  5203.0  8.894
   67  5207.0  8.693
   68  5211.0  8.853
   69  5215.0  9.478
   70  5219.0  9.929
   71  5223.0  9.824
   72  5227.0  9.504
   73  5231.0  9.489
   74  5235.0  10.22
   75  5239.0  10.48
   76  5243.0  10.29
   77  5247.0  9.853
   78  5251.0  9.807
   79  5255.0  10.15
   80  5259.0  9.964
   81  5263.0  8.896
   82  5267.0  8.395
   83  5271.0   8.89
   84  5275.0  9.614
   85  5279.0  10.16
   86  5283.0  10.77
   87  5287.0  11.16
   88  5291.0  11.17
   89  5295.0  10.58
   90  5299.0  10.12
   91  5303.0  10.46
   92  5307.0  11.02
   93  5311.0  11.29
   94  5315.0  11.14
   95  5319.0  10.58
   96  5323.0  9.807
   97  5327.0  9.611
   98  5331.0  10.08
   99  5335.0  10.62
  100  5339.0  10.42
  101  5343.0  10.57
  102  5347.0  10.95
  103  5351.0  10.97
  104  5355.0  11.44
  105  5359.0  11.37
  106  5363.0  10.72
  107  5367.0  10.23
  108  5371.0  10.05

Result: 1.2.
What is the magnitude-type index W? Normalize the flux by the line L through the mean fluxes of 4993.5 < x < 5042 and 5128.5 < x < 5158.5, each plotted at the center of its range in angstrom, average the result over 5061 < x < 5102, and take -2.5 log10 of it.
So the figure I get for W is 0.00 mag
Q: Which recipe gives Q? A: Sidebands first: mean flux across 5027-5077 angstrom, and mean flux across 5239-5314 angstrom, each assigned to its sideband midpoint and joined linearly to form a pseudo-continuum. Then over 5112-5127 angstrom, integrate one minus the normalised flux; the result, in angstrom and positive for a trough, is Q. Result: 0.3 angstrom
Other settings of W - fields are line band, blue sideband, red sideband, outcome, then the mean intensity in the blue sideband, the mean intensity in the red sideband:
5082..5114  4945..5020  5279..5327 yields 0.094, 9.63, 10.7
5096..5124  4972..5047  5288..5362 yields 0.062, 9.3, 10.7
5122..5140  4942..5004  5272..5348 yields 0.104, 9.78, 10.5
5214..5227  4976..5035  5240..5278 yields -0.021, 9.31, 9.58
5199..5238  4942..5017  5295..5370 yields 0.095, 9.67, 10.6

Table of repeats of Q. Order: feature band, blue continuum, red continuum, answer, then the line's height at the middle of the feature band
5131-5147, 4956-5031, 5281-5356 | 1.41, 9.97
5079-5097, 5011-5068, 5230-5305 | 0.38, 9.39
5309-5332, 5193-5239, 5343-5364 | 0.51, 10.7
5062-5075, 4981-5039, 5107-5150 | 0.24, 9.2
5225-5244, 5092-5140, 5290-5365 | 0.08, 10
